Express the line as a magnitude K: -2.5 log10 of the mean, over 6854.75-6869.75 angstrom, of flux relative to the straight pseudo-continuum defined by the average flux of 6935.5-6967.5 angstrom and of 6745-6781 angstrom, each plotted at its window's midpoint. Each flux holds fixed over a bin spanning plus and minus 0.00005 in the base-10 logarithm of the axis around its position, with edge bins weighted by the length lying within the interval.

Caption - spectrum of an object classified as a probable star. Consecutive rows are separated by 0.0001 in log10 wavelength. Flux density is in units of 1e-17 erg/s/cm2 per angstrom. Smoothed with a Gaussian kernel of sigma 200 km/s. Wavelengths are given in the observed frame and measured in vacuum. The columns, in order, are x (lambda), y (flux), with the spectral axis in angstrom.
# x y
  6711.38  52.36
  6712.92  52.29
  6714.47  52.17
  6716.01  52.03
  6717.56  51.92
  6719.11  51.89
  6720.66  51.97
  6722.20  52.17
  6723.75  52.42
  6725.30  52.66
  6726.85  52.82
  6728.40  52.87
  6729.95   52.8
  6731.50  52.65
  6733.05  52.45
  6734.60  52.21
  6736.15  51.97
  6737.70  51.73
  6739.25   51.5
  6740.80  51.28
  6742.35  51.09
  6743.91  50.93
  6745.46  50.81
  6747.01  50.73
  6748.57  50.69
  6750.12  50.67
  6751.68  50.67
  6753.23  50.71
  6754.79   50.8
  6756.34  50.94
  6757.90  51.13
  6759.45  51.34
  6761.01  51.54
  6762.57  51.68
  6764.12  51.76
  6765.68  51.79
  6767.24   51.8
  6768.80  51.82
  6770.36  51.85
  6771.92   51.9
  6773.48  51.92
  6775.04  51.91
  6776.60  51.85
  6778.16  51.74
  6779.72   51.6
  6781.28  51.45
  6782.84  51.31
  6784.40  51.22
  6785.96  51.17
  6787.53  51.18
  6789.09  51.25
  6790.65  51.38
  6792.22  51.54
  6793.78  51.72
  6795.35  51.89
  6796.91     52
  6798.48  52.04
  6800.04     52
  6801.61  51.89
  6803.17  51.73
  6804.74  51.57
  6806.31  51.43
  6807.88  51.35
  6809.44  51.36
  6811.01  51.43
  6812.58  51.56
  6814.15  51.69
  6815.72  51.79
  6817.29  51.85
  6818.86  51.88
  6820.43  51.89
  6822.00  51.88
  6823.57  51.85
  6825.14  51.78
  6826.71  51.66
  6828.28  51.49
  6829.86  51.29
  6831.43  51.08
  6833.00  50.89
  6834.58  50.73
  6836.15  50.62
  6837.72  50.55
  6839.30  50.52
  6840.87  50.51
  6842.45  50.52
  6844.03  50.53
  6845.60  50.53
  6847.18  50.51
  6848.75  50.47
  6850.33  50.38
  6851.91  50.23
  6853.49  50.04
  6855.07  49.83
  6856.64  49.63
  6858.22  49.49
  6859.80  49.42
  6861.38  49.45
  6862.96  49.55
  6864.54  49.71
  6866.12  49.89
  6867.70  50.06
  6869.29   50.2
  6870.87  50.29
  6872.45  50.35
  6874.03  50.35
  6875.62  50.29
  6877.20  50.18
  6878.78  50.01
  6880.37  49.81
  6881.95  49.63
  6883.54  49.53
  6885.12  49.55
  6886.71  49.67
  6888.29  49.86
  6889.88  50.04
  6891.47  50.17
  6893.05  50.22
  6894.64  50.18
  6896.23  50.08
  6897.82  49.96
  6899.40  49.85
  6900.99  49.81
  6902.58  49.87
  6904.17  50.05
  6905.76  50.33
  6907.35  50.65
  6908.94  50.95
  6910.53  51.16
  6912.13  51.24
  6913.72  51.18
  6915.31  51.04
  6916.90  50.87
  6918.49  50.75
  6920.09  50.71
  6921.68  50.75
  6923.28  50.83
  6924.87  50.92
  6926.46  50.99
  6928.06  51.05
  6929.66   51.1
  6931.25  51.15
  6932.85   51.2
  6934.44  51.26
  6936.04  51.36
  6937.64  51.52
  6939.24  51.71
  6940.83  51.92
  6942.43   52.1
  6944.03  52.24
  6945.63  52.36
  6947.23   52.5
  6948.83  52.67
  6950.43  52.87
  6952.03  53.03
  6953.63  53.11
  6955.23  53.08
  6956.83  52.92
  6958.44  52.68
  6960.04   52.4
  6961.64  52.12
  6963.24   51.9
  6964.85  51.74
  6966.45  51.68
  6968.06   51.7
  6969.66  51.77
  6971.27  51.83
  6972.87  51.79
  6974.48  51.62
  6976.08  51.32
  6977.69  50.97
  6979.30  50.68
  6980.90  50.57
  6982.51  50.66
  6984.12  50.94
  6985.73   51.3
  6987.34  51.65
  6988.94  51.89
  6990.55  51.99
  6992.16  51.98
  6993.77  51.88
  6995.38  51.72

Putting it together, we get 0.05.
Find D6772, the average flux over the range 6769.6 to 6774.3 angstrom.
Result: 51.9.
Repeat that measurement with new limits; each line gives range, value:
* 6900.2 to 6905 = 49.9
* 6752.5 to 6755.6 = 50.8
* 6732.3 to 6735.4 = 52.3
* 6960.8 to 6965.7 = 52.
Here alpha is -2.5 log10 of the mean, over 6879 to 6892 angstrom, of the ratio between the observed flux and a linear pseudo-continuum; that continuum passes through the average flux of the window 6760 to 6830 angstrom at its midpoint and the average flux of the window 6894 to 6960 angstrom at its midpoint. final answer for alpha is 0.036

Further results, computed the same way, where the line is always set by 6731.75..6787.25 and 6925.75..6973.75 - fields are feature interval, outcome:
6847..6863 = 0.04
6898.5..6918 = 0.03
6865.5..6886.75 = 0.04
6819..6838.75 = 0.01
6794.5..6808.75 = 0.00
